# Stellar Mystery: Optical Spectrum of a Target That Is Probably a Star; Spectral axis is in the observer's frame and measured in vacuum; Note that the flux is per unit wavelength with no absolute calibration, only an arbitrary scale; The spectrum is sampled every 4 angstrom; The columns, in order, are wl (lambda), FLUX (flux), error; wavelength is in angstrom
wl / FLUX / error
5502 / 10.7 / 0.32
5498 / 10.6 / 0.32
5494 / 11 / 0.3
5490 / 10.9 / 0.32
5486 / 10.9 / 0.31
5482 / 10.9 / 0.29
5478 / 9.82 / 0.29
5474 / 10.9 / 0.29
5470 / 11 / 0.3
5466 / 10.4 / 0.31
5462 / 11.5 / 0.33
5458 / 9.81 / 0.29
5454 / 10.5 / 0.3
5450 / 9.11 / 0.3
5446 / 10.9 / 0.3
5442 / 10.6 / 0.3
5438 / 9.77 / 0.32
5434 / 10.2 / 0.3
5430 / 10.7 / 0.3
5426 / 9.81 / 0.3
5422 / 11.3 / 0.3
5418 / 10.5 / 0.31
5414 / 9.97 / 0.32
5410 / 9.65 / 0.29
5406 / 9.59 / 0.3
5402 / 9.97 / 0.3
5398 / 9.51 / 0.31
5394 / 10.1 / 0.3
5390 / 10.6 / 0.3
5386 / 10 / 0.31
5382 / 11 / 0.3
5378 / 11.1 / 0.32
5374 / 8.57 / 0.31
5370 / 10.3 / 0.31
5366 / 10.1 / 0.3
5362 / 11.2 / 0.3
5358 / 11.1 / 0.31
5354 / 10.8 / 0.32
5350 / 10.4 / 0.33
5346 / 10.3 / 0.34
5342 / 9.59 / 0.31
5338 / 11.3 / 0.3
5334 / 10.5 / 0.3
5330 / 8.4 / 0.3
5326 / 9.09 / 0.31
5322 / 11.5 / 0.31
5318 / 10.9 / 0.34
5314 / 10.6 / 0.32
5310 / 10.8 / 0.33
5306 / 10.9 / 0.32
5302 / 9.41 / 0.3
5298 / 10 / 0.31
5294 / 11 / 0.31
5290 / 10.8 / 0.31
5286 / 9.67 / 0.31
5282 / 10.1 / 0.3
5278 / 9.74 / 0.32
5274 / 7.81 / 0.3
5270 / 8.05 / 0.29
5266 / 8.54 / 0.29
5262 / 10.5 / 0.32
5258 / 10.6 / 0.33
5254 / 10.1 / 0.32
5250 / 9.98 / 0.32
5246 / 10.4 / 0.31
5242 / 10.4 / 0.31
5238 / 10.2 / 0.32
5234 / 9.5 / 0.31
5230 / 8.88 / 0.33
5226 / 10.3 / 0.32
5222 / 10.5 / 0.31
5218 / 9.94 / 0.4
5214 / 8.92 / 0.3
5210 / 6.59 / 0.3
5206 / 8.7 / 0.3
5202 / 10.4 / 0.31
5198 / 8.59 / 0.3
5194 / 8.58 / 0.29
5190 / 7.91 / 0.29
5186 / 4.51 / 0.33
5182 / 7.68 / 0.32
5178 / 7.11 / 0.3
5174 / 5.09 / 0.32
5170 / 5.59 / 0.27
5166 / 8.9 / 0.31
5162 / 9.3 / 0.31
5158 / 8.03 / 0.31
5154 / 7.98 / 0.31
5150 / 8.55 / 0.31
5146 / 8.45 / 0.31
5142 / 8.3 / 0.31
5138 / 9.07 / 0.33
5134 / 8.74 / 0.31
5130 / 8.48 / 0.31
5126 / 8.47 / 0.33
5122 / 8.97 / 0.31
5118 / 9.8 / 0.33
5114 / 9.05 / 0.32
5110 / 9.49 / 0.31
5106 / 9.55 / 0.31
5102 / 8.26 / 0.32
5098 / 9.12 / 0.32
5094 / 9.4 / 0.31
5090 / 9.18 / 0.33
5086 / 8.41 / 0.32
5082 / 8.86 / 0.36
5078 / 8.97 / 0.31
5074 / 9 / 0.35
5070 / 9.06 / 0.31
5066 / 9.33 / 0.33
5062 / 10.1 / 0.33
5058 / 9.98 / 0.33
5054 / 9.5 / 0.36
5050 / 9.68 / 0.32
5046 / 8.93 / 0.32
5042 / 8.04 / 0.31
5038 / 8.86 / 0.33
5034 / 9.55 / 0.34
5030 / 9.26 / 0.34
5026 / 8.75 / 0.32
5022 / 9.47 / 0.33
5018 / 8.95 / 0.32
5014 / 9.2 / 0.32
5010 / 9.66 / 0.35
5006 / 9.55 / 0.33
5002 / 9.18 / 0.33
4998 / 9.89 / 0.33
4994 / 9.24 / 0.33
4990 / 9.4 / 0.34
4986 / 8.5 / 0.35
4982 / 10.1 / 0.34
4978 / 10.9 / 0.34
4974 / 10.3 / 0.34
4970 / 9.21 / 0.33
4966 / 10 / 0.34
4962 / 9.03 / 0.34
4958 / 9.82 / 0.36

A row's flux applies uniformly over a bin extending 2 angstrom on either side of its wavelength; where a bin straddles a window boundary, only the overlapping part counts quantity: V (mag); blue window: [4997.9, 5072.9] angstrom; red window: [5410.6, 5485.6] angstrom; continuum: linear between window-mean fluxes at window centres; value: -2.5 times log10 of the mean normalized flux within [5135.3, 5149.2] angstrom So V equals 0.117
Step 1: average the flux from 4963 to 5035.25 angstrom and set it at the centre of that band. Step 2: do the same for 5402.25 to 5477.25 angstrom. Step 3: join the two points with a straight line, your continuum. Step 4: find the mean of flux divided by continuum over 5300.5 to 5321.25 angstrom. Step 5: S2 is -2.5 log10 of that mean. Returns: -0.05 mag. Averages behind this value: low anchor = 9.5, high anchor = 10.3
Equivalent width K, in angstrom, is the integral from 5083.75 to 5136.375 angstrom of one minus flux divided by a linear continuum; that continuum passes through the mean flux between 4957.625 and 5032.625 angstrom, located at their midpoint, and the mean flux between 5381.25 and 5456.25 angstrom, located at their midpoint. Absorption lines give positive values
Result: 3.7 angstrom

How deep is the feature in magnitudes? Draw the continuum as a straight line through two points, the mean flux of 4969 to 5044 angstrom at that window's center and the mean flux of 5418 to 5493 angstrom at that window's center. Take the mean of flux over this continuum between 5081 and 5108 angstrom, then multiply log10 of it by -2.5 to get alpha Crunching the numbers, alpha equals 0.07 mag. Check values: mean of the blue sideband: 9.37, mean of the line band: 8.97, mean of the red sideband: 10.5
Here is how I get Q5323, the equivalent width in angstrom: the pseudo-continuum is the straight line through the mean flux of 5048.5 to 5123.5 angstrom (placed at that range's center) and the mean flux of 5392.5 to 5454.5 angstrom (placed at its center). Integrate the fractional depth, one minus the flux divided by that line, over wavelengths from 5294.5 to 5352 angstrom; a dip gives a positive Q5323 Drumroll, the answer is -2.4 angstrom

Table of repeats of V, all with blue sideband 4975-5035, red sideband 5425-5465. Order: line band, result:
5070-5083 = 0.07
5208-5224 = 0.10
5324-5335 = 0.10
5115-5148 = 0.11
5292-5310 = -0.04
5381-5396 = -0.02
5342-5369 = -0.04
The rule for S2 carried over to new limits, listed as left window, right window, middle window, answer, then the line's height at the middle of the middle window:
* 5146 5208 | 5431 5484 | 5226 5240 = -0.158 mag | 8.34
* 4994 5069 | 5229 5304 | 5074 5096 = 0.054 mag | 9.43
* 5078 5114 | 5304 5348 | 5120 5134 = 0.068 mag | 9.21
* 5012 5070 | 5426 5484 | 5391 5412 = 0.050 mag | 10.3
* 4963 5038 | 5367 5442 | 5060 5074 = 0.019 mag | 9.59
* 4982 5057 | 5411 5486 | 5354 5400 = -0.012 mag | 10.2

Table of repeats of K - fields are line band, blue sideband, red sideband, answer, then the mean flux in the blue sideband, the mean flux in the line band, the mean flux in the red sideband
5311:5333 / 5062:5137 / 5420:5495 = -0.4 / 9.04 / 10.1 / 10.5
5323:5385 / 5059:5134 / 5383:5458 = -2.0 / 9.09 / 10.3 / 10.2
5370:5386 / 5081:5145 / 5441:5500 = -0.1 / 8.94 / 10.2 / 10.6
